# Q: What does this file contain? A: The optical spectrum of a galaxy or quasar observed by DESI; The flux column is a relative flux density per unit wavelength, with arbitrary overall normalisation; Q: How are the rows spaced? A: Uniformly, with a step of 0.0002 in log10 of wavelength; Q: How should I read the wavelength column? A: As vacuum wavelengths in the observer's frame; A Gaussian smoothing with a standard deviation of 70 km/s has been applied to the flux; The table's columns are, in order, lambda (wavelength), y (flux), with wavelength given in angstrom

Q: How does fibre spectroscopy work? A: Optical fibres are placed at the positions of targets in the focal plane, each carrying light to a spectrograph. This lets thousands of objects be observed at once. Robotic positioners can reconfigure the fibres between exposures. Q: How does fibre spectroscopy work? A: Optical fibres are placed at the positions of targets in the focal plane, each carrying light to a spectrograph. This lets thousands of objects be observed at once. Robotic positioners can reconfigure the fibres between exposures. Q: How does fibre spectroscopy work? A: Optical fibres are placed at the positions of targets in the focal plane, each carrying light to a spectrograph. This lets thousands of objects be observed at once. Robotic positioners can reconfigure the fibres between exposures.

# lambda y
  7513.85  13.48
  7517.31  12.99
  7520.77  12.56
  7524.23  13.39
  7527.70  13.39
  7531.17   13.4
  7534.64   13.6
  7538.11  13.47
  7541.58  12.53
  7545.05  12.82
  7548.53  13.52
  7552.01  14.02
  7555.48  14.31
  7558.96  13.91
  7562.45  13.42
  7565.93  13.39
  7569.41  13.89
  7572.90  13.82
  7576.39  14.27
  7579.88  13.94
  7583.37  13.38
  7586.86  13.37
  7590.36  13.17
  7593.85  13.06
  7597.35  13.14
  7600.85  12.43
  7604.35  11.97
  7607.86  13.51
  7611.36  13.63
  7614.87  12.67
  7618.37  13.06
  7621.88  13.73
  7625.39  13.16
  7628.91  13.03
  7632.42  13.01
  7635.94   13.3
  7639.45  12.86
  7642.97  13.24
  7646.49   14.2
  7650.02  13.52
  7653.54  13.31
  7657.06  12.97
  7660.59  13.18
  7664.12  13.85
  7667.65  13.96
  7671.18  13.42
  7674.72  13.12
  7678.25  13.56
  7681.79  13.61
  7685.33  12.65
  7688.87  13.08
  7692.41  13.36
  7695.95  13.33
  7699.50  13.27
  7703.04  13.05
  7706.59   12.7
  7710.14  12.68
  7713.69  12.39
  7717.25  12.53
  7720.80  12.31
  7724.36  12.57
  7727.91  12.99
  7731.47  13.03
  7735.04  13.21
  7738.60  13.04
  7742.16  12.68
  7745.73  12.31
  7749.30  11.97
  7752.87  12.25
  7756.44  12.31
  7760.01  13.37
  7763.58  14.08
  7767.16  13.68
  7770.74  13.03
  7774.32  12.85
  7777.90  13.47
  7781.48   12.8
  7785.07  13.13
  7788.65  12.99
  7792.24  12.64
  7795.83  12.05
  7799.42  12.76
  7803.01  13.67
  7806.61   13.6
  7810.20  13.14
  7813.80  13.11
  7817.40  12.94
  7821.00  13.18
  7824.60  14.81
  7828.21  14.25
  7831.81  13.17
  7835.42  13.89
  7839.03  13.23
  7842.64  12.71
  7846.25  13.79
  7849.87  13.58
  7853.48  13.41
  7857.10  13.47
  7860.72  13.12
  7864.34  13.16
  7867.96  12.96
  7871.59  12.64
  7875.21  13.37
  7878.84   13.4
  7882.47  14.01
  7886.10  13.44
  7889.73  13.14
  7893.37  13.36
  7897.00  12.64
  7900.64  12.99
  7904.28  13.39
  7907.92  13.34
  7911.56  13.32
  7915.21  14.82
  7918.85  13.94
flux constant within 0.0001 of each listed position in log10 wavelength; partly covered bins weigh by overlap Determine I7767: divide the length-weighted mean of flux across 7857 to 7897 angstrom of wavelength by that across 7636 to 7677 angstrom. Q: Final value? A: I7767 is 0.99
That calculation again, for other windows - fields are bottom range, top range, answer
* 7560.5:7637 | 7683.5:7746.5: 0.97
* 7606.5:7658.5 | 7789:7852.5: 1.00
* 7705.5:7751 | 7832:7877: 1.05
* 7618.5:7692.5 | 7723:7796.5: 0.97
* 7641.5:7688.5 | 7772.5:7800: 0.96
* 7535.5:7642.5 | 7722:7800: 0.97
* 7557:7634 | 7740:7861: 0.99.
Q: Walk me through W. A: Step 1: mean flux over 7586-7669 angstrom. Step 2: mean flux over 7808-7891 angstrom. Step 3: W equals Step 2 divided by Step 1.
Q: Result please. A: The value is 1.01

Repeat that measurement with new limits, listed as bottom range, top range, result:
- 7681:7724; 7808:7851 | 1.05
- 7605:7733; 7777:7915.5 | 1.01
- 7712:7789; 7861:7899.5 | 1.03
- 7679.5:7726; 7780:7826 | 1.02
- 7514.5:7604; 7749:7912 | 0.99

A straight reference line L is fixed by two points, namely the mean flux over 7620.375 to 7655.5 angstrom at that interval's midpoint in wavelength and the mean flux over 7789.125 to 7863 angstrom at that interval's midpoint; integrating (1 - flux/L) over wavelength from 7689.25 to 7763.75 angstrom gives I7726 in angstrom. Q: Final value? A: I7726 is 2.9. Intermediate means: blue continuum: 13.3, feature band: 12.8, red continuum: 13.3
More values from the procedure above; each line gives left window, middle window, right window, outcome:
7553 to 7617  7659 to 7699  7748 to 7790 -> -0.5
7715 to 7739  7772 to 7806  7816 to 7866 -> 0.5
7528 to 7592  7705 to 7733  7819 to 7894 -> 1.8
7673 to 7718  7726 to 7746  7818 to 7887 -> 0.3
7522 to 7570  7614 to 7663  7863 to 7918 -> 0.7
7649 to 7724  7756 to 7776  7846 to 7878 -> -0.2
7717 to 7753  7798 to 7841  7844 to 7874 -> -1.4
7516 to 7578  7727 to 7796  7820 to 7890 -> 2.8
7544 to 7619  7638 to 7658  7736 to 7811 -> -0.2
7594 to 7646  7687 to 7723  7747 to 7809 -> 0.4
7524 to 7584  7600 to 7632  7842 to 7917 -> 1.2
